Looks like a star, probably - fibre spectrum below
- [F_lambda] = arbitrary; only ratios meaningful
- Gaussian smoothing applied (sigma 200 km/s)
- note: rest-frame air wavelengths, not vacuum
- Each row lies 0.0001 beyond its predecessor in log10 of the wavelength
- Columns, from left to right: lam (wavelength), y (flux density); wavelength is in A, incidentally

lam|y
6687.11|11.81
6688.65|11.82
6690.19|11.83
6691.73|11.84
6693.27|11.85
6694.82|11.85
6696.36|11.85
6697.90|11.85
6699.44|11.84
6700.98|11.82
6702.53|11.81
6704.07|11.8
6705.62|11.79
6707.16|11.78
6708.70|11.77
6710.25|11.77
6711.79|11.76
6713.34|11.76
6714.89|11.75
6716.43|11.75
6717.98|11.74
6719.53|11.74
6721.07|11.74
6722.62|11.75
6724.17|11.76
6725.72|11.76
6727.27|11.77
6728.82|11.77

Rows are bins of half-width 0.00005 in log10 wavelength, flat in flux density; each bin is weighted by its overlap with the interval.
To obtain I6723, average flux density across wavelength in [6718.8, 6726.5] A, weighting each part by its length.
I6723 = 11.8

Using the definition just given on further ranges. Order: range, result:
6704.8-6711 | 11.8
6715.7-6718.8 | 11.7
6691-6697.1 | 11.8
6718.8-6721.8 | 11.8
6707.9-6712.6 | 11.8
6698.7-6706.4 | 11.8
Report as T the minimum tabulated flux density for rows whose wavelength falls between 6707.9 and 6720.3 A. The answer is 11.74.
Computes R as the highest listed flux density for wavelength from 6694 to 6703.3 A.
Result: 11.85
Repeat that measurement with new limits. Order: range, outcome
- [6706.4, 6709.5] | 11.78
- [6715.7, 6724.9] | 11.76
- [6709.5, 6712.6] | 11.77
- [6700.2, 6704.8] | 11.82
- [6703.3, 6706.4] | 11.8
